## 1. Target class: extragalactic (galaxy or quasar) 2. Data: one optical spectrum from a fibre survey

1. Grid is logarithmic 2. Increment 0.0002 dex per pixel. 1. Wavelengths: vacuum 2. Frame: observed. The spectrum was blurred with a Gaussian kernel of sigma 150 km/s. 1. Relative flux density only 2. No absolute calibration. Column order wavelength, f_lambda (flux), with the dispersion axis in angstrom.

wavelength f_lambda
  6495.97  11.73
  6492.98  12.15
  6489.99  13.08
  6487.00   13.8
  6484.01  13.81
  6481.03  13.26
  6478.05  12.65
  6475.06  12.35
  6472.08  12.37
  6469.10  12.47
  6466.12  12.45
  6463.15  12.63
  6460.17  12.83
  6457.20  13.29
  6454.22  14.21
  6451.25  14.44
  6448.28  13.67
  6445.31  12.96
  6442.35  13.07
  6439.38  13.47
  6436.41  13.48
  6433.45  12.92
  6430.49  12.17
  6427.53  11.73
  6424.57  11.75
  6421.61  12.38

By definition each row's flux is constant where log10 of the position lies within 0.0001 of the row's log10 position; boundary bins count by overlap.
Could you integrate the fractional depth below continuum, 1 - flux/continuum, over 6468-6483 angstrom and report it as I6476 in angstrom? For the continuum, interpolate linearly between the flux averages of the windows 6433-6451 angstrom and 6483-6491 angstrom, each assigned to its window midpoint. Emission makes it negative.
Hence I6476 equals 0.9 angstrom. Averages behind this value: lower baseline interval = 13.4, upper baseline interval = 13.6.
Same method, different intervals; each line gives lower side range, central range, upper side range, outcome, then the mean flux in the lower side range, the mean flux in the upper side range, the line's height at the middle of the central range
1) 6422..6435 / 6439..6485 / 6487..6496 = -2.5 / 12.2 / 12.7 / 12.4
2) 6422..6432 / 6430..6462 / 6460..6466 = -2.7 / 11.9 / 12.7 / 12.3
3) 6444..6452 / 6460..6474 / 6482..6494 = 1.0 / 13.6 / 13.3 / 13.5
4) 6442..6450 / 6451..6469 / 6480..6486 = 0.3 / 13.3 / 13.6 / 13.4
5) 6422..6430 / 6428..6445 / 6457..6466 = -1.1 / 11.9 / 12.8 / 12.2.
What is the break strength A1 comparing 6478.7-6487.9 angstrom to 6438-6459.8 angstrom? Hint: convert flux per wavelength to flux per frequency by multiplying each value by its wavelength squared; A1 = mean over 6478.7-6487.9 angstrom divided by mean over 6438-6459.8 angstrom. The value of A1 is 1.01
